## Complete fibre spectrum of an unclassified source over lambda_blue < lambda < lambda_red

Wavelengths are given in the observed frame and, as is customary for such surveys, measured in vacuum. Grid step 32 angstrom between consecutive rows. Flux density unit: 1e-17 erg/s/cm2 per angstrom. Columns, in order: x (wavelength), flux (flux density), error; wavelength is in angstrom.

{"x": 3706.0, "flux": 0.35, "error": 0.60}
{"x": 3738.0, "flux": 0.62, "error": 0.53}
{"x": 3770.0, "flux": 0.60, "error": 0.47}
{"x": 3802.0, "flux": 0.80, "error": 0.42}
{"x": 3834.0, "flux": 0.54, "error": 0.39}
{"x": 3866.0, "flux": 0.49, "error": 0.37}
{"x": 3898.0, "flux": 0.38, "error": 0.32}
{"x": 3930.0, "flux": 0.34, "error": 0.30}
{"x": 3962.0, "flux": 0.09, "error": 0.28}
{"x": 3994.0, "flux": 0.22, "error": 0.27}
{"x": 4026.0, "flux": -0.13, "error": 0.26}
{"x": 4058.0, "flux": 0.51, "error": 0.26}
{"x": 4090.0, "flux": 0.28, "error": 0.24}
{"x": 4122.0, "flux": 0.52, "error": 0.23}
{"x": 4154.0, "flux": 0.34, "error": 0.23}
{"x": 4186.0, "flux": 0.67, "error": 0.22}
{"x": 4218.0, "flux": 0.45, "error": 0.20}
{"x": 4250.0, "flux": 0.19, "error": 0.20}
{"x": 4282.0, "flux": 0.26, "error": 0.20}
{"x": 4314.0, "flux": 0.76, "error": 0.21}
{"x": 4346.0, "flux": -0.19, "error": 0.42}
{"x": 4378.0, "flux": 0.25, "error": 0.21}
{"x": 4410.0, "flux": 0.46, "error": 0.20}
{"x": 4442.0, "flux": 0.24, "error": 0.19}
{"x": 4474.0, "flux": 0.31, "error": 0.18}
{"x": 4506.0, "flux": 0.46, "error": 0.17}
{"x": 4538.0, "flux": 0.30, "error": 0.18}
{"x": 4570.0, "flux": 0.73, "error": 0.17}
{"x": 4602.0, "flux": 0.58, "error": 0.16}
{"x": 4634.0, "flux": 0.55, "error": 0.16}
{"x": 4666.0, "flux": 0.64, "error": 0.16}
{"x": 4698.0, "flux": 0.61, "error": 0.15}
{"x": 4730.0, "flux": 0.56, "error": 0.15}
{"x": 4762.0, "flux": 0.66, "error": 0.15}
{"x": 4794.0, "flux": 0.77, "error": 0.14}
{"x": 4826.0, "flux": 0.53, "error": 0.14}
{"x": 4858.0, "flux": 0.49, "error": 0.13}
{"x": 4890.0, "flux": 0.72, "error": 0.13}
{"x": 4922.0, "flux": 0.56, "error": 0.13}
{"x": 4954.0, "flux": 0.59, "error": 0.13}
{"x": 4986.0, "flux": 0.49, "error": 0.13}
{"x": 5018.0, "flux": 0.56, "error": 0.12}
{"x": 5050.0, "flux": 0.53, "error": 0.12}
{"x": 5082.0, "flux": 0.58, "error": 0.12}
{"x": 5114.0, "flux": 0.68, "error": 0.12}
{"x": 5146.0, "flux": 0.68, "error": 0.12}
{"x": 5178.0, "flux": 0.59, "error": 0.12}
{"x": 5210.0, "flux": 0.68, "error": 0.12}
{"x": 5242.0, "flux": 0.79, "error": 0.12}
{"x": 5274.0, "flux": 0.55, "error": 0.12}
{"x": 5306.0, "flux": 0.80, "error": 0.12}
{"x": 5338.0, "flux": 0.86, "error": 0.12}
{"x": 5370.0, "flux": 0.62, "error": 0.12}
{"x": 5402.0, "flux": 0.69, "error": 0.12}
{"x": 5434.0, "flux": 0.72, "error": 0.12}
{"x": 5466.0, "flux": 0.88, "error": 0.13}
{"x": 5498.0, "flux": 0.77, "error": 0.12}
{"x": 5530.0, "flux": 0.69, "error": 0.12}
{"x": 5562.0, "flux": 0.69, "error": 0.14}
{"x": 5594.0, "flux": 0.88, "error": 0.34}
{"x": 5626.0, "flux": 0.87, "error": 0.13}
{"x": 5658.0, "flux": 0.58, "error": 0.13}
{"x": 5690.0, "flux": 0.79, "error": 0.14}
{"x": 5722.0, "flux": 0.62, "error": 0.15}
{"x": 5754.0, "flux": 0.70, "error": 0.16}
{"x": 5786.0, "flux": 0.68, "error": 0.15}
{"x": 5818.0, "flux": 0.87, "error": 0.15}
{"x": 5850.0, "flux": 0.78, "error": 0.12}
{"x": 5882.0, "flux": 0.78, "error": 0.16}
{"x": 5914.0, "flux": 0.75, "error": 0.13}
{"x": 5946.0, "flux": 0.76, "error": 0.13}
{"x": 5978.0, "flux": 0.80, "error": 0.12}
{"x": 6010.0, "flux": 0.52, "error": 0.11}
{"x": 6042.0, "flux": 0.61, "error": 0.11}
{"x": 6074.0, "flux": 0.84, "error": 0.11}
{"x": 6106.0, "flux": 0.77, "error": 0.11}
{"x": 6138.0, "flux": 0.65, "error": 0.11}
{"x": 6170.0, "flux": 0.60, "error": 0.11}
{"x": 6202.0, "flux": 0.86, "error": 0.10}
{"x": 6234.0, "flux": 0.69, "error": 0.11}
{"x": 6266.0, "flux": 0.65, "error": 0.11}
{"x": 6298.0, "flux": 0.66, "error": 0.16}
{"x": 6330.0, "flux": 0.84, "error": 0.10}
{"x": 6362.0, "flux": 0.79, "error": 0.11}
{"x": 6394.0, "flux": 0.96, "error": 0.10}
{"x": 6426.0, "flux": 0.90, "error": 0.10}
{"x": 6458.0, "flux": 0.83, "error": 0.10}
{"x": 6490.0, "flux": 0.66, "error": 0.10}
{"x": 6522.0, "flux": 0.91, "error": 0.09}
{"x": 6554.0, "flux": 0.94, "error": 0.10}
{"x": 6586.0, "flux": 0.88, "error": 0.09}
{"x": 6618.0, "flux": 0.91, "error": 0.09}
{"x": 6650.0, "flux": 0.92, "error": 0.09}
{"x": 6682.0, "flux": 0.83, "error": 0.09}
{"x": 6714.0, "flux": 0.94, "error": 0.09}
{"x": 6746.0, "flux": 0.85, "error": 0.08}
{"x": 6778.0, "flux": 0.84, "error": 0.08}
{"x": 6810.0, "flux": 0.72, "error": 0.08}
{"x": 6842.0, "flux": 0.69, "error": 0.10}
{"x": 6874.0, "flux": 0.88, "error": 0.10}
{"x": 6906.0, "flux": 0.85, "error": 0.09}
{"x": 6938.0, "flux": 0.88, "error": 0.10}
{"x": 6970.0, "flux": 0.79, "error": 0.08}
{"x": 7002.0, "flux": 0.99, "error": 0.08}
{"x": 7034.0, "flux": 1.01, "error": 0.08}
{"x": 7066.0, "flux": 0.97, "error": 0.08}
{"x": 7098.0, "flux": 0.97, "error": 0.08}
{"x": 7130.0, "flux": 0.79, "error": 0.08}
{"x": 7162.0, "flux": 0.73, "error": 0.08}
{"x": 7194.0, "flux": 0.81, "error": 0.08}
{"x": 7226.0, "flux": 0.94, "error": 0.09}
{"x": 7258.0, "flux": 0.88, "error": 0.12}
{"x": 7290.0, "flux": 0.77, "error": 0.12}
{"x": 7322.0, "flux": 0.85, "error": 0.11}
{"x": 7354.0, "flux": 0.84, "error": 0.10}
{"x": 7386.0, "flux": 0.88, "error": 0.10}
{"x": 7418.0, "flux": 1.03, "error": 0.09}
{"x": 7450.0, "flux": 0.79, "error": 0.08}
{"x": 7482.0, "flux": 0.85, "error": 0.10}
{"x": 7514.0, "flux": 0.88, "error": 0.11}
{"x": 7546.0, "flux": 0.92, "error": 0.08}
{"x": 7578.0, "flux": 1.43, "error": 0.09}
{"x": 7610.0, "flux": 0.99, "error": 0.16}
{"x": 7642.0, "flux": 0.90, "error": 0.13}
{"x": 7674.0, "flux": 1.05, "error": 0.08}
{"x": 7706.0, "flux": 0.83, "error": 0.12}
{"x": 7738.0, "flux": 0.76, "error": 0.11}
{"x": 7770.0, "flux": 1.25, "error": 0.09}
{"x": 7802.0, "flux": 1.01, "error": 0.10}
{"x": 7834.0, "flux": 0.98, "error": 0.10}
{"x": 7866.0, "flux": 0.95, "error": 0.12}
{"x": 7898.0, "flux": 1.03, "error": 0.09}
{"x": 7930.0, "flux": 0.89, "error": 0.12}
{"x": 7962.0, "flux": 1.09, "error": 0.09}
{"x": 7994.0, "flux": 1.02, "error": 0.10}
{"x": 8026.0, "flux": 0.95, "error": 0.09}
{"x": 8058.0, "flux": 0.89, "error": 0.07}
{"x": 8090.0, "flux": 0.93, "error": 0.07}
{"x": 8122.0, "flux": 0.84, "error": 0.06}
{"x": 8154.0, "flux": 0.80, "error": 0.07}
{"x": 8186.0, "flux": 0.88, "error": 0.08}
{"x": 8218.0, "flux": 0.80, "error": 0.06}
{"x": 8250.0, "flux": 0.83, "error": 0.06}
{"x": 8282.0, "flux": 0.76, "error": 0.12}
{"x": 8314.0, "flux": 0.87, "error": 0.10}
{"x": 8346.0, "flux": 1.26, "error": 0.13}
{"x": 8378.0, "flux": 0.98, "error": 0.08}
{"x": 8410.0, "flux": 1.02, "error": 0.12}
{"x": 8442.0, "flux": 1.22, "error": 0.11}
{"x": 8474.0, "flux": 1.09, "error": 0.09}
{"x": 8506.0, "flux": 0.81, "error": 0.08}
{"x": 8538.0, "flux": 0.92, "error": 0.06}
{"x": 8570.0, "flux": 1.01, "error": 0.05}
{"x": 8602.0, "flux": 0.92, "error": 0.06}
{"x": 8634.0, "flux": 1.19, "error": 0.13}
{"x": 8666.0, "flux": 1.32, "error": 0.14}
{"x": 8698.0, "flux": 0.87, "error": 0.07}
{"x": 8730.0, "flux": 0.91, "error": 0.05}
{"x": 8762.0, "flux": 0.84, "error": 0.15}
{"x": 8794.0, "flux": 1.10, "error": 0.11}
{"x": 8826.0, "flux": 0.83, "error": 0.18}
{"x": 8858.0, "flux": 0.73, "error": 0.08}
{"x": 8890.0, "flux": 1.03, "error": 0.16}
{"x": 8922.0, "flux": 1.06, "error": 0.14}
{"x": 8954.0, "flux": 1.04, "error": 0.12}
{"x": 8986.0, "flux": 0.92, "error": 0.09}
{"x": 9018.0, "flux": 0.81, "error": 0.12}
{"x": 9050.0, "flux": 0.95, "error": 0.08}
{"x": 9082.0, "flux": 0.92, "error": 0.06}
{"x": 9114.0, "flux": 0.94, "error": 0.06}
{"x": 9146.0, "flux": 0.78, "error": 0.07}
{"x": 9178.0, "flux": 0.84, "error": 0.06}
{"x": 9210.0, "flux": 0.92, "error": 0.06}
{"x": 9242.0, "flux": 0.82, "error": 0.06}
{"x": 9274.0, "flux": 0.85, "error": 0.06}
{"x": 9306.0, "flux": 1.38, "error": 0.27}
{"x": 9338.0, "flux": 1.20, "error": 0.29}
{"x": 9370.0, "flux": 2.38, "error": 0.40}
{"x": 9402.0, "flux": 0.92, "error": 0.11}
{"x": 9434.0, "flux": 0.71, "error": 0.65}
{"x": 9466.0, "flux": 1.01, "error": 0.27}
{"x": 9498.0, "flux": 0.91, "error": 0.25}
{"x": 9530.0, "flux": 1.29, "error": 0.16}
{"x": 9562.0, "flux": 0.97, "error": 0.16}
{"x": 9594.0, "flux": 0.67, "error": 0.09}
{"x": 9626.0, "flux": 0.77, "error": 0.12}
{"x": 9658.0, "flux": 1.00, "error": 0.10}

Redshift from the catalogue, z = 0.155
